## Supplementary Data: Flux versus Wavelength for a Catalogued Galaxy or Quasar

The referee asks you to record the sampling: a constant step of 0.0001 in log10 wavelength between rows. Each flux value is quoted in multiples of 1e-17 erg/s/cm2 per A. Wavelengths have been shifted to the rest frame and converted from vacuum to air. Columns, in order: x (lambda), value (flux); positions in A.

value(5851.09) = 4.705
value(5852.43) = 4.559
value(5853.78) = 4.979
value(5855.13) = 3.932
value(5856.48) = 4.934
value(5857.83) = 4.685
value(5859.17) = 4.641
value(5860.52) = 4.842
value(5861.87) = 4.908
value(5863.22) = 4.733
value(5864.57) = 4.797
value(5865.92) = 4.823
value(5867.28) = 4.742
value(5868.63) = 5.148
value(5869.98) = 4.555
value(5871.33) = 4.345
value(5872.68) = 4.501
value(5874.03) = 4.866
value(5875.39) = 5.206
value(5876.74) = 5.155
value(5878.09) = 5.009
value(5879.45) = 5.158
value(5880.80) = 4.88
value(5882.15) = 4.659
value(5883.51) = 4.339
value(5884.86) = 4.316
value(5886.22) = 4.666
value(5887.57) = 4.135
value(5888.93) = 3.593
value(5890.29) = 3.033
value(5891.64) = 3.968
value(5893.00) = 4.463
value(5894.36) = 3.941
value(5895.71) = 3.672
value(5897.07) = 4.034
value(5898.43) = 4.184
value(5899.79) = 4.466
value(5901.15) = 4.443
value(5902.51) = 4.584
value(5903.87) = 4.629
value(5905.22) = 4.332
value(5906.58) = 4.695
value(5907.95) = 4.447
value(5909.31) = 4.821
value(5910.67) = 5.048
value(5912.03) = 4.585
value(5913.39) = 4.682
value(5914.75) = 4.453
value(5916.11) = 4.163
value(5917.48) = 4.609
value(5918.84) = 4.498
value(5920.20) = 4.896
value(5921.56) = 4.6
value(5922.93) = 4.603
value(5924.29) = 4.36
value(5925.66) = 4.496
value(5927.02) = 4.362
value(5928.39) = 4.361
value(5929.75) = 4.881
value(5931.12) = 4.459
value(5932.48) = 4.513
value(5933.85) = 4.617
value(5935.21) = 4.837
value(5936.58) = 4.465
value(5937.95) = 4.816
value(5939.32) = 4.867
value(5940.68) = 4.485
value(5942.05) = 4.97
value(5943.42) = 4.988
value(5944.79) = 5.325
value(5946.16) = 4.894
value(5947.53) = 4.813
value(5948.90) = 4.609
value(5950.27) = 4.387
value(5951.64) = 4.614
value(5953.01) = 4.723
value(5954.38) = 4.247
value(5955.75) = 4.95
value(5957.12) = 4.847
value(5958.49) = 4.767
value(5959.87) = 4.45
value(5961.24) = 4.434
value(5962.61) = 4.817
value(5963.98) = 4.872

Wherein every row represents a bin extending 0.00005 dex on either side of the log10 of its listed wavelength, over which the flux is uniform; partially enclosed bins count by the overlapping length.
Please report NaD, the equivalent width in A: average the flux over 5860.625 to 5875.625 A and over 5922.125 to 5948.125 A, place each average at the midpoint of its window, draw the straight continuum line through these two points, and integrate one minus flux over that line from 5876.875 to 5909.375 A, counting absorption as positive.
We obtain 2.6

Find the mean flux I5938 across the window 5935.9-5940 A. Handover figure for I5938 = 4.71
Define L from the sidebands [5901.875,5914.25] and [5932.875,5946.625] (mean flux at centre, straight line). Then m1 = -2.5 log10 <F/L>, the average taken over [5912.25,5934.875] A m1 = 0.044 mag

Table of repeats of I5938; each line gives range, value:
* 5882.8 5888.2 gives 4.37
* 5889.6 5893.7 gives 3.82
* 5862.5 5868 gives 4.77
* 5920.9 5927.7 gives 4.48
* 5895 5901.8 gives 4.16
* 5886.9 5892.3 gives 3.68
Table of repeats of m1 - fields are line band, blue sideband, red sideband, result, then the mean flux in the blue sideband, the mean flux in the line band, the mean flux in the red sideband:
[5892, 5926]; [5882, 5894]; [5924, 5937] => -0.04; 4.1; 4.46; 4.54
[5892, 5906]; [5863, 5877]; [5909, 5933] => 0.10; 4.8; 4.27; 4.58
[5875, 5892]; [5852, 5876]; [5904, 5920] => 0.05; 4.73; 4.47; 4.59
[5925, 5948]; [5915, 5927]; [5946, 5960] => -0.03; 4.52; 4.71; 4.66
